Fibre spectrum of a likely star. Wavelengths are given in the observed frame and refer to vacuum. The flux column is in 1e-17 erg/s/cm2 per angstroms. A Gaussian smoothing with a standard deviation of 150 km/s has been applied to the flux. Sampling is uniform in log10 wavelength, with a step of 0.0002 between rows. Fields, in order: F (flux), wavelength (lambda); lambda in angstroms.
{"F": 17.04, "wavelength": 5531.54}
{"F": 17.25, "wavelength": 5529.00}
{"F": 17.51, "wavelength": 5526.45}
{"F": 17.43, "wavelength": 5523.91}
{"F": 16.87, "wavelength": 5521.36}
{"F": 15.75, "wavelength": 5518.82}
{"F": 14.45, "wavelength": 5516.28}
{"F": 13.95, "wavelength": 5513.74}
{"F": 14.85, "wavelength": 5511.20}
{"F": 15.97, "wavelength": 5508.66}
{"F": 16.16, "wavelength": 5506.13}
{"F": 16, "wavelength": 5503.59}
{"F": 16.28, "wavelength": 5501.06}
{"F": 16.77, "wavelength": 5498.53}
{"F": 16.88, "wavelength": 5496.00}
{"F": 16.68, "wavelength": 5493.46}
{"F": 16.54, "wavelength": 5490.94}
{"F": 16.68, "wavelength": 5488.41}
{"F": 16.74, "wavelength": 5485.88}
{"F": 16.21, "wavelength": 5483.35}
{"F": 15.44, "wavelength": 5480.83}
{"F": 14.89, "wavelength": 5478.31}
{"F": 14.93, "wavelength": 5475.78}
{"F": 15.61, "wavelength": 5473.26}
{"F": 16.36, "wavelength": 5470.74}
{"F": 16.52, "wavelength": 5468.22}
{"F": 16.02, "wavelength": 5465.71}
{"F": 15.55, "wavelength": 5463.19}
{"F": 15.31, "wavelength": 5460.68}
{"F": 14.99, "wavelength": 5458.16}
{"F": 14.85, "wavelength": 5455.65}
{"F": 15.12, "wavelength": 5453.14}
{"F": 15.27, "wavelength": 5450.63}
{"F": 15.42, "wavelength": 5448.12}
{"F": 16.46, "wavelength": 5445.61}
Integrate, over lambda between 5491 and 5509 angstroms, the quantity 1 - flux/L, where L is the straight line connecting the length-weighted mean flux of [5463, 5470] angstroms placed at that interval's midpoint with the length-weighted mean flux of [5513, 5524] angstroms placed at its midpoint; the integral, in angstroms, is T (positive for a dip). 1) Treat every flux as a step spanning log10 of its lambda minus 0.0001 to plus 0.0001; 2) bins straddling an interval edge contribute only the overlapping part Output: -0.7 angstroms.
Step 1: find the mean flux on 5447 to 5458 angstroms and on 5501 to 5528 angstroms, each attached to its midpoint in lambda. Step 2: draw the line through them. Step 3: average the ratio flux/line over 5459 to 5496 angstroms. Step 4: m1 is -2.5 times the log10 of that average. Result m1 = -0.036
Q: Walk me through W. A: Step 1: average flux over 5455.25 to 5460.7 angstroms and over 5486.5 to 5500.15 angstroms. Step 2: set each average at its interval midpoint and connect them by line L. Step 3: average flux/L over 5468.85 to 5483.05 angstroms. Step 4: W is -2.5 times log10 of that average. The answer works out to 0.02 mag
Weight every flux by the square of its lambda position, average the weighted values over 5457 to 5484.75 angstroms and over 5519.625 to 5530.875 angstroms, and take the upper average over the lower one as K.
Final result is 1.12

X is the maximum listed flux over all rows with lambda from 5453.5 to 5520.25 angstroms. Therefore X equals 16.88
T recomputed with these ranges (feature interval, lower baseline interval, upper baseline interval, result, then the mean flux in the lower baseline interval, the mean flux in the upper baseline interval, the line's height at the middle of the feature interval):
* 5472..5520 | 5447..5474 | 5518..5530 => 1.5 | 15.6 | 17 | 16.4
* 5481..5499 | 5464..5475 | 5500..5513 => -0.8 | 16.1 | 15.8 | 15.9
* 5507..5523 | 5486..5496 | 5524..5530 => 1.7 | 16.7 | 17.4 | 17.2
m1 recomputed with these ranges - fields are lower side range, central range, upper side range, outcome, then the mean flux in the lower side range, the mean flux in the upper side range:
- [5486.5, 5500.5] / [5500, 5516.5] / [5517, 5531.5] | 0.09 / 16.7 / 16.9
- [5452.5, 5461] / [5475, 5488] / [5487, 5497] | 0.03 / 15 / 16.7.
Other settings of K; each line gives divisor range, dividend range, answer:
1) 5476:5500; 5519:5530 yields 1.07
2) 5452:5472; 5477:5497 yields 1.05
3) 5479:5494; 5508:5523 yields 0.95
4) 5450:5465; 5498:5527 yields 1.07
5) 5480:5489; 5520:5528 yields 1.07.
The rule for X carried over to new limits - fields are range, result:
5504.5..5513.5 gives 16.16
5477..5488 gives 16.74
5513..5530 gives 17.51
